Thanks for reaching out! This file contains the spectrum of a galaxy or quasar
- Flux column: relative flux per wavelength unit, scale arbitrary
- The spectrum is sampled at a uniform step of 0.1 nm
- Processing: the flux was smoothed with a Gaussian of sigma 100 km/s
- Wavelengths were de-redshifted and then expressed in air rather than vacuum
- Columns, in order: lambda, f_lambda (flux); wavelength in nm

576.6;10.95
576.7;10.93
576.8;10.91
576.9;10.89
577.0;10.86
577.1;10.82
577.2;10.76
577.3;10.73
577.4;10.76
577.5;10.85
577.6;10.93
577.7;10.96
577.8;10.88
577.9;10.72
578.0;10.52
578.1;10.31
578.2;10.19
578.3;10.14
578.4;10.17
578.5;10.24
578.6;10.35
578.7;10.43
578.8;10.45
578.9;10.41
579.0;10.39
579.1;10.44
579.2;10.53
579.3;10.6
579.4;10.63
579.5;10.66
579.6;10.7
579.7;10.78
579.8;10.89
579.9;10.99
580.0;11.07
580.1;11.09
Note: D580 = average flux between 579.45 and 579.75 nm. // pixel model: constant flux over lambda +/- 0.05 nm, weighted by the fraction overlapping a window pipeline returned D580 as 10.7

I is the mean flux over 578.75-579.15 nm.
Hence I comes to 10.4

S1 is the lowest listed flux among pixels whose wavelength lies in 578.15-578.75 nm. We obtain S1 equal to 10.14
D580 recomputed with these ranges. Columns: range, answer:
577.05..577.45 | 10.8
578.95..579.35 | 10.5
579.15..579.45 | 10.6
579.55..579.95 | 10.8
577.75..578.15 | 10.6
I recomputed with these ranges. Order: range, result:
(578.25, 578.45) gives 10.2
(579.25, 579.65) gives 10.6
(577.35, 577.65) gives 10.8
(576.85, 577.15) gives 10.9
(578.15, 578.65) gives 10.2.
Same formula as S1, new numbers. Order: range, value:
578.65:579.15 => 10.39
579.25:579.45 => 10.6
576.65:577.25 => 10.76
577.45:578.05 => 10.52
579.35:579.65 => 10.63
